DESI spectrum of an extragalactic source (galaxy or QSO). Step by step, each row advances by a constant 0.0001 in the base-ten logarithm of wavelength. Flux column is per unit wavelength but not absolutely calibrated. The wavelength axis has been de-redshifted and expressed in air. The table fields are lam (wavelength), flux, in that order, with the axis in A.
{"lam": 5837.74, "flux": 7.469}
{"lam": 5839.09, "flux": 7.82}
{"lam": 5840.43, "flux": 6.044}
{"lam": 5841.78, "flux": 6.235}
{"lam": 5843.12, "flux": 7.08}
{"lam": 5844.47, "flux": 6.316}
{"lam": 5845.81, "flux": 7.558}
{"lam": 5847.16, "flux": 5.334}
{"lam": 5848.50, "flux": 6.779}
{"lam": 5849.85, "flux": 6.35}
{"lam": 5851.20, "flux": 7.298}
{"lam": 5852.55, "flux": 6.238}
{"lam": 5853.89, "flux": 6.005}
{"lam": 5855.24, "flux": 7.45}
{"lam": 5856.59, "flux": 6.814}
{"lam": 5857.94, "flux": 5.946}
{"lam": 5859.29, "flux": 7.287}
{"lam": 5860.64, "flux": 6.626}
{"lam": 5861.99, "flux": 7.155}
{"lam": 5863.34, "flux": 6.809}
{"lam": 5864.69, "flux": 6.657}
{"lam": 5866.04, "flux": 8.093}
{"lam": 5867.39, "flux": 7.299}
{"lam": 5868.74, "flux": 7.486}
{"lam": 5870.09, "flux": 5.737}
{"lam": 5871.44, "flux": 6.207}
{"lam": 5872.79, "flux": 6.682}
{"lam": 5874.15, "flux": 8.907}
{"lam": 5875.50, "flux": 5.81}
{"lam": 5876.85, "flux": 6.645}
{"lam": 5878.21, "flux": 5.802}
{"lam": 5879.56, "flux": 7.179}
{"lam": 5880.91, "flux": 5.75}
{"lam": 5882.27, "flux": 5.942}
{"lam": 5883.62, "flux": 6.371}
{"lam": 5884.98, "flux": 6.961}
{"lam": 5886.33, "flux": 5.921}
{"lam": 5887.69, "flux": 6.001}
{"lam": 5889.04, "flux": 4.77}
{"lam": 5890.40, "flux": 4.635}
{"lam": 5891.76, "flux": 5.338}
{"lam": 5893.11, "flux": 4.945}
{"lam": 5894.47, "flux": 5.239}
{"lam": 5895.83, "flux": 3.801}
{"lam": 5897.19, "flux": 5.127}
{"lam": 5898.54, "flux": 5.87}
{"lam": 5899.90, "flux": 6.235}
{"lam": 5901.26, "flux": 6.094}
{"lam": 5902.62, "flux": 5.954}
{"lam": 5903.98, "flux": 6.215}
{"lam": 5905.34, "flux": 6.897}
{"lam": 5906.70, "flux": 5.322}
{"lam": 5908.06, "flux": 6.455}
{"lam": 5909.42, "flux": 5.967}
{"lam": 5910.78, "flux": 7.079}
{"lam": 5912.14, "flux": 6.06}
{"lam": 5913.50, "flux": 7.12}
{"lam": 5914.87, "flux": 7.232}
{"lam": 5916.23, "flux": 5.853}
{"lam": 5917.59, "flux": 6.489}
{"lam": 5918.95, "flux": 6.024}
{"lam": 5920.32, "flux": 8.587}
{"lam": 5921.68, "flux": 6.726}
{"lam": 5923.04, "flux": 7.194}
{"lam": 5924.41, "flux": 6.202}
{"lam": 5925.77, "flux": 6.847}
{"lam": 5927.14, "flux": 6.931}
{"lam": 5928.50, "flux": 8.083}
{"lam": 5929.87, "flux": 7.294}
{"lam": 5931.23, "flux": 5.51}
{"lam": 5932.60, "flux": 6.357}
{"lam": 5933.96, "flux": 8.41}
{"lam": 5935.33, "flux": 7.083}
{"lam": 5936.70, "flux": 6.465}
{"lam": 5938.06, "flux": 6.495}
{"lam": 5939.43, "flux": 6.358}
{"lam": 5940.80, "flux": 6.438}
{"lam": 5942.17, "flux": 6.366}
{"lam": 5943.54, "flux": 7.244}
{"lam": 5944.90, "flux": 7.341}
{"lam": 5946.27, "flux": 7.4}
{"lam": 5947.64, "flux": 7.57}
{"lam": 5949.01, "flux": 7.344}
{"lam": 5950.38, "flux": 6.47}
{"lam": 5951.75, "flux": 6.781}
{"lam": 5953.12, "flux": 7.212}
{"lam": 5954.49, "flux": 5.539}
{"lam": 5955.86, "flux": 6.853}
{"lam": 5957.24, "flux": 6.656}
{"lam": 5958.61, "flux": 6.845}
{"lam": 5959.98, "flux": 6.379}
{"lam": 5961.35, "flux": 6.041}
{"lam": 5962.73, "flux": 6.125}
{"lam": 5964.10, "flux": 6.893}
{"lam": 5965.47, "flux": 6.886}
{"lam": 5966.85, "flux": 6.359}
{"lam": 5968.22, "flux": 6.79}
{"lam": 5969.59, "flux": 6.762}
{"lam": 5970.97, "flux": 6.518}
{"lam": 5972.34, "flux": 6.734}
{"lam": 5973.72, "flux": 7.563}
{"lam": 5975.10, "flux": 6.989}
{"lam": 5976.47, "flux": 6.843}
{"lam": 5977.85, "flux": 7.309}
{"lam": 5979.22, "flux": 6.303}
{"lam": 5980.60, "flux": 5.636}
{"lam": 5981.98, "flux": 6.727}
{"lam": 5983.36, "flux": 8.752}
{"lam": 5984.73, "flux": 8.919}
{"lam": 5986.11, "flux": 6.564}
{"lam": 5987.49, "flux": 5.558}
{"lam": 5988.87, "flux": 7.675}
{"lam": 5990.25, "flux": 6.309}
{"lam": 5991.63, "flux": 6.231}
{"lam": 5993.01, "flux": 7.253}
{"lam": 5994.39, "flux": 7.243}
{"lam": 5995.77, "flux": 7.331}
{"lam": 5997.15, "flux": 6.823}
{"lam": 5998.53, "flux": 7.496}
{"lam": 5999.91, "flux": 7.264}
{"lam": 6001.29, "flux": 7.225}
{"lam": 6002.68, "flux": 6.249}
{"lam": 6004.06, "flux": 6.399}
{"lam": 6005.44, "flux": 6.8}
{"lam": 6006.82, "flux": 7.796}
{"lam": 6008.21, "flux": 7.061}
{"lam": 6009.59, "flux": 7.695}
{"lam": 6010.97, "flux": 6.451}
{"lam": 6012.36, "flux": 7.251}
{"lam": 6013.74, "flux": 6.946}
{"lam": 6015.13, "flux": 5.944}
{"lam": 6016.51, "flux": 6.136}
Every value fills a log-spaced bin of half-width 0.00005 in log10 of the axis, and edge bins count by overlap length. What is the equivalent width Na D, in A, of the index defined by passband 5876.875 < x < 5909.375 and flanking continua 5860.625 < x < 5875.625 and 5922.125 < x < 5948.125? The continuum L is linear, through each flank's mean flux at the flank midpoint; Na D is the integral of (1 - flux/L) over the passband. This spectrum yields 5.5 A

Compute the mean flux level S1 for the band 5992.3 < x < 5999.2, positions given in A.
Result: 7.23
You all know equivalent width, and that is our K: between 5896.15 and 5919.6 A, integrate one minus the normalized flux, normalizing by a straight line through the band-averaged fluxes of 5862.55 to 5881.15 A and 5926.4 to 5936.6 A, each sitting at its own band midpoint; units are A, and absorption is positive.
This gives 2.6 A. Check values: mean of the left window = 6.82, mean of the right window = 7.06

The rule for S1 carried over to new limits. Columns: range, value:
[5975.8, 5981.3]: 6.52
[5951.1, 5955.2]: 6.51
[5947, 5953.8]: 7.07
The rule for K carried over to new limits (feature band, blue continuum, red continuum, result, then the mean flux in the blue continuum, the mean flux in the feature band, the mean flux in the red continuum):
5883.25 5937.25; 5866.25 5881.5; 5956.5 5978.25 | 3.5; 6.73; 6.29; 6.72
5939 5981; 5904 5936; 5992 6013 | 1.1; 6.76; 6.74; 7.08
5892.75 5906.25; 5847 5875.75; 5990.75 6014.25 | 2.4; 6.81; 5.65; 7.03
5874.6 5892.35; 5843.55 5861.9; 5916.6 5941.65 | 2.0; 6.64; 5.97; 6.84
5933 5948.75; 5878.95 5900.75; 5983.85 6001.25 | -1.6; 5.63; 7.01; 7.08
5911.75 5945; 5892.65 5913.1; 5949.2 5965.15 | -3.5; 5.84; 6.83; 6.56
